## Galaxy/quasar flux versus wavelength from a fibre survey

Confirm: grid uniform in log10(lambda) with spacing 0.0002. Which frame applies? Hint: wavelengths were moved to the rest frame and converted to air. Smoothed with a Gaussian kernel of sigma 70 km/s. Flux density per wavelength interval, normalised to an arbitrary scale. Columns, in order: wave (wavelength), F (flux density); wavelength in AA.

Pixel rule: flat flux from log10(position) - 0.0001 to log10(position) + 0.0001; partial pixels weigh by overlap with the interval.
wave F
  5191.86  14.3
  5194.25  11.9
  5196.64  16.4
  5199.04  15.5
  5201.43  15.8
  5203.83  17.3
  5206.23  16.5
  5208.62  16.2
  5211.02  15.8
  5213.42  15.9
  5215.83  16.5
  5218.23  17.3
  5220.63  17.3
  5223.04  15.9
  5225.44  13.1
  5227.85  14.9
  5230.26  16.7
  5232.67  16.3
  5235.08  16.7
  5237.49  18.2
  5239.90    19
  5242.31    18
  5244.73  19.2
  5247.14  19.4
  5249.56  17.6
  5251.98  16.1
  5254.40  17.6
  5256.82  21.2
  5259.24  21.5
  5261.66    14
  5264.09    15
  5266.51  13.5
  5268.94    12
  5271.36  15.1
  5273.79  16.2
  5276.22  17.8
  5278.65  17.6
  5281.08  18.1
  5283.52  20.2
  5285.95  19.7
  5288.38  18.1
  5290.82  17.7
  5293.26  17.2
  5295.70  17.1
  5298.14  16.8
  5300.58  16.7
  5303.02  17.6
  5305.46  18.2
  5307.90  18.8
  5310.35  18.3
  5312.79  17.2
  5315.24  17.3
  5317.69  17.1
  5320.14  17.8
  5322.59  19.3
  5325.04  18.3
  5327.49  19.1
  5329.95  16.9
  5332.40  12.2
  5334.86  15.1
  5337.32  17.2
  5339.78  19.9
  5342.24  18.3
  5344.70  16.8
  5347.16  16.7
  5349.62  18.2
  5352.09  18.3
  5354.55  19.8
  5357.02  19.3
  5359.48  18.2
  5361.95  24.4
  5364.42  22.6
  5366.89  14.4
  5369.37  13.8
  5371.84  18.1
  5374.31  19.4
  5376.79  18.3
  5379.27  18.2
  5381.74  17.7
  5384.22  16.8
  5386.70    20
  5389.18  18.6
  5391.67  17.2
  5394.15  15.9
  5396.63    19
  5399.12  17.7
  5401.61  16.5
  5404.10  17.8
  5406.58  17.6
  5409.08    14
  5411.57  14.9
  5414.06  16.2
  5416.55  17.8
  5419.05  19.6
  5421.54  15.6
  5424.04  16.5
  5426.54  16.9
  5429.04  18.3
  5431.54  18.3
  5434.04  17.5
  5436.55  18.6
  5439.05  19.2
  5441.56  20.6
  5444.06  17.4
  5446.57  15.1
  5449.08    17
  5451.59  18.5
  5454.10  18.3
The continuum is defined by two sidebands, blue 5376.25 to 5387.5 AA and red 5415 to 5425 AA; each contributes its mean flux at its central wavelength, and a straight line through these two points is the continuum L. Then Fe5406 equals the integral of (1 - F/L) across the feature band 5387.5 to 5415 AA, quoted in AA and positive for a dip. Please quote 1.3 AA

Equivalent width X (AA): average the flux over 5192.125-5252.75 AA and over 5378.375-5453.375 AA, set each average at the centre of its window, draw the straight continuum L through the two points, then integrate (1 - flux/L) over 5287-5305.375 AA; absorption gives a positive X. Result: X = -0.5 AA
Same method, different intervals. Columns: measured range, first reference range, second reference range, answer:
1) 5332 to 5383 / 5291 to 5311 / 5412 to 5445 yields -1.0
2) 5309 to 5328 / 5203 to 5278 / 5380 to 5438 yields -1.1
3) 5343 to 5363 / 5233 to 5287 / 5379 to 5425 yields -1.9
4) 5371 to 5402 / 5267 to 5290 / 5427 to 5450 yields -0.5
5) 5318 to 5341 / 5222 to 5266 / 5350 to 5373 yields 1.3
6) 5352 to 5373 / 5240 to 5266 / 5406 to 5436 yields -1.8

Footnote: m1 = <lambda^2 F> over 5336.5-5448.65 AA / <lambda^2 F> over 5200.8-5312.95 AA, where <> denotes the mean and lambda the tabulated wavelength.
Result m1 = 1.10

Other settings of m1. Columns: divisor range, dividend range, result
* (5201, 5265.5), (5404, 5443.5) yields 1.10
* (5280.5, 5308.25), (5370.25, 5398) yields 1.04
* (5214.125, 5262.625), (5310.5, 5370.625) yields 1.07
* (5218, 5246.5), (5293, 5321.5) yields 1.07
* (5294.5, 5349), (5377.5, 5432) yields 1.03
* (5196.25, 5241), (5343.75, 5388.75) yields 1.19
